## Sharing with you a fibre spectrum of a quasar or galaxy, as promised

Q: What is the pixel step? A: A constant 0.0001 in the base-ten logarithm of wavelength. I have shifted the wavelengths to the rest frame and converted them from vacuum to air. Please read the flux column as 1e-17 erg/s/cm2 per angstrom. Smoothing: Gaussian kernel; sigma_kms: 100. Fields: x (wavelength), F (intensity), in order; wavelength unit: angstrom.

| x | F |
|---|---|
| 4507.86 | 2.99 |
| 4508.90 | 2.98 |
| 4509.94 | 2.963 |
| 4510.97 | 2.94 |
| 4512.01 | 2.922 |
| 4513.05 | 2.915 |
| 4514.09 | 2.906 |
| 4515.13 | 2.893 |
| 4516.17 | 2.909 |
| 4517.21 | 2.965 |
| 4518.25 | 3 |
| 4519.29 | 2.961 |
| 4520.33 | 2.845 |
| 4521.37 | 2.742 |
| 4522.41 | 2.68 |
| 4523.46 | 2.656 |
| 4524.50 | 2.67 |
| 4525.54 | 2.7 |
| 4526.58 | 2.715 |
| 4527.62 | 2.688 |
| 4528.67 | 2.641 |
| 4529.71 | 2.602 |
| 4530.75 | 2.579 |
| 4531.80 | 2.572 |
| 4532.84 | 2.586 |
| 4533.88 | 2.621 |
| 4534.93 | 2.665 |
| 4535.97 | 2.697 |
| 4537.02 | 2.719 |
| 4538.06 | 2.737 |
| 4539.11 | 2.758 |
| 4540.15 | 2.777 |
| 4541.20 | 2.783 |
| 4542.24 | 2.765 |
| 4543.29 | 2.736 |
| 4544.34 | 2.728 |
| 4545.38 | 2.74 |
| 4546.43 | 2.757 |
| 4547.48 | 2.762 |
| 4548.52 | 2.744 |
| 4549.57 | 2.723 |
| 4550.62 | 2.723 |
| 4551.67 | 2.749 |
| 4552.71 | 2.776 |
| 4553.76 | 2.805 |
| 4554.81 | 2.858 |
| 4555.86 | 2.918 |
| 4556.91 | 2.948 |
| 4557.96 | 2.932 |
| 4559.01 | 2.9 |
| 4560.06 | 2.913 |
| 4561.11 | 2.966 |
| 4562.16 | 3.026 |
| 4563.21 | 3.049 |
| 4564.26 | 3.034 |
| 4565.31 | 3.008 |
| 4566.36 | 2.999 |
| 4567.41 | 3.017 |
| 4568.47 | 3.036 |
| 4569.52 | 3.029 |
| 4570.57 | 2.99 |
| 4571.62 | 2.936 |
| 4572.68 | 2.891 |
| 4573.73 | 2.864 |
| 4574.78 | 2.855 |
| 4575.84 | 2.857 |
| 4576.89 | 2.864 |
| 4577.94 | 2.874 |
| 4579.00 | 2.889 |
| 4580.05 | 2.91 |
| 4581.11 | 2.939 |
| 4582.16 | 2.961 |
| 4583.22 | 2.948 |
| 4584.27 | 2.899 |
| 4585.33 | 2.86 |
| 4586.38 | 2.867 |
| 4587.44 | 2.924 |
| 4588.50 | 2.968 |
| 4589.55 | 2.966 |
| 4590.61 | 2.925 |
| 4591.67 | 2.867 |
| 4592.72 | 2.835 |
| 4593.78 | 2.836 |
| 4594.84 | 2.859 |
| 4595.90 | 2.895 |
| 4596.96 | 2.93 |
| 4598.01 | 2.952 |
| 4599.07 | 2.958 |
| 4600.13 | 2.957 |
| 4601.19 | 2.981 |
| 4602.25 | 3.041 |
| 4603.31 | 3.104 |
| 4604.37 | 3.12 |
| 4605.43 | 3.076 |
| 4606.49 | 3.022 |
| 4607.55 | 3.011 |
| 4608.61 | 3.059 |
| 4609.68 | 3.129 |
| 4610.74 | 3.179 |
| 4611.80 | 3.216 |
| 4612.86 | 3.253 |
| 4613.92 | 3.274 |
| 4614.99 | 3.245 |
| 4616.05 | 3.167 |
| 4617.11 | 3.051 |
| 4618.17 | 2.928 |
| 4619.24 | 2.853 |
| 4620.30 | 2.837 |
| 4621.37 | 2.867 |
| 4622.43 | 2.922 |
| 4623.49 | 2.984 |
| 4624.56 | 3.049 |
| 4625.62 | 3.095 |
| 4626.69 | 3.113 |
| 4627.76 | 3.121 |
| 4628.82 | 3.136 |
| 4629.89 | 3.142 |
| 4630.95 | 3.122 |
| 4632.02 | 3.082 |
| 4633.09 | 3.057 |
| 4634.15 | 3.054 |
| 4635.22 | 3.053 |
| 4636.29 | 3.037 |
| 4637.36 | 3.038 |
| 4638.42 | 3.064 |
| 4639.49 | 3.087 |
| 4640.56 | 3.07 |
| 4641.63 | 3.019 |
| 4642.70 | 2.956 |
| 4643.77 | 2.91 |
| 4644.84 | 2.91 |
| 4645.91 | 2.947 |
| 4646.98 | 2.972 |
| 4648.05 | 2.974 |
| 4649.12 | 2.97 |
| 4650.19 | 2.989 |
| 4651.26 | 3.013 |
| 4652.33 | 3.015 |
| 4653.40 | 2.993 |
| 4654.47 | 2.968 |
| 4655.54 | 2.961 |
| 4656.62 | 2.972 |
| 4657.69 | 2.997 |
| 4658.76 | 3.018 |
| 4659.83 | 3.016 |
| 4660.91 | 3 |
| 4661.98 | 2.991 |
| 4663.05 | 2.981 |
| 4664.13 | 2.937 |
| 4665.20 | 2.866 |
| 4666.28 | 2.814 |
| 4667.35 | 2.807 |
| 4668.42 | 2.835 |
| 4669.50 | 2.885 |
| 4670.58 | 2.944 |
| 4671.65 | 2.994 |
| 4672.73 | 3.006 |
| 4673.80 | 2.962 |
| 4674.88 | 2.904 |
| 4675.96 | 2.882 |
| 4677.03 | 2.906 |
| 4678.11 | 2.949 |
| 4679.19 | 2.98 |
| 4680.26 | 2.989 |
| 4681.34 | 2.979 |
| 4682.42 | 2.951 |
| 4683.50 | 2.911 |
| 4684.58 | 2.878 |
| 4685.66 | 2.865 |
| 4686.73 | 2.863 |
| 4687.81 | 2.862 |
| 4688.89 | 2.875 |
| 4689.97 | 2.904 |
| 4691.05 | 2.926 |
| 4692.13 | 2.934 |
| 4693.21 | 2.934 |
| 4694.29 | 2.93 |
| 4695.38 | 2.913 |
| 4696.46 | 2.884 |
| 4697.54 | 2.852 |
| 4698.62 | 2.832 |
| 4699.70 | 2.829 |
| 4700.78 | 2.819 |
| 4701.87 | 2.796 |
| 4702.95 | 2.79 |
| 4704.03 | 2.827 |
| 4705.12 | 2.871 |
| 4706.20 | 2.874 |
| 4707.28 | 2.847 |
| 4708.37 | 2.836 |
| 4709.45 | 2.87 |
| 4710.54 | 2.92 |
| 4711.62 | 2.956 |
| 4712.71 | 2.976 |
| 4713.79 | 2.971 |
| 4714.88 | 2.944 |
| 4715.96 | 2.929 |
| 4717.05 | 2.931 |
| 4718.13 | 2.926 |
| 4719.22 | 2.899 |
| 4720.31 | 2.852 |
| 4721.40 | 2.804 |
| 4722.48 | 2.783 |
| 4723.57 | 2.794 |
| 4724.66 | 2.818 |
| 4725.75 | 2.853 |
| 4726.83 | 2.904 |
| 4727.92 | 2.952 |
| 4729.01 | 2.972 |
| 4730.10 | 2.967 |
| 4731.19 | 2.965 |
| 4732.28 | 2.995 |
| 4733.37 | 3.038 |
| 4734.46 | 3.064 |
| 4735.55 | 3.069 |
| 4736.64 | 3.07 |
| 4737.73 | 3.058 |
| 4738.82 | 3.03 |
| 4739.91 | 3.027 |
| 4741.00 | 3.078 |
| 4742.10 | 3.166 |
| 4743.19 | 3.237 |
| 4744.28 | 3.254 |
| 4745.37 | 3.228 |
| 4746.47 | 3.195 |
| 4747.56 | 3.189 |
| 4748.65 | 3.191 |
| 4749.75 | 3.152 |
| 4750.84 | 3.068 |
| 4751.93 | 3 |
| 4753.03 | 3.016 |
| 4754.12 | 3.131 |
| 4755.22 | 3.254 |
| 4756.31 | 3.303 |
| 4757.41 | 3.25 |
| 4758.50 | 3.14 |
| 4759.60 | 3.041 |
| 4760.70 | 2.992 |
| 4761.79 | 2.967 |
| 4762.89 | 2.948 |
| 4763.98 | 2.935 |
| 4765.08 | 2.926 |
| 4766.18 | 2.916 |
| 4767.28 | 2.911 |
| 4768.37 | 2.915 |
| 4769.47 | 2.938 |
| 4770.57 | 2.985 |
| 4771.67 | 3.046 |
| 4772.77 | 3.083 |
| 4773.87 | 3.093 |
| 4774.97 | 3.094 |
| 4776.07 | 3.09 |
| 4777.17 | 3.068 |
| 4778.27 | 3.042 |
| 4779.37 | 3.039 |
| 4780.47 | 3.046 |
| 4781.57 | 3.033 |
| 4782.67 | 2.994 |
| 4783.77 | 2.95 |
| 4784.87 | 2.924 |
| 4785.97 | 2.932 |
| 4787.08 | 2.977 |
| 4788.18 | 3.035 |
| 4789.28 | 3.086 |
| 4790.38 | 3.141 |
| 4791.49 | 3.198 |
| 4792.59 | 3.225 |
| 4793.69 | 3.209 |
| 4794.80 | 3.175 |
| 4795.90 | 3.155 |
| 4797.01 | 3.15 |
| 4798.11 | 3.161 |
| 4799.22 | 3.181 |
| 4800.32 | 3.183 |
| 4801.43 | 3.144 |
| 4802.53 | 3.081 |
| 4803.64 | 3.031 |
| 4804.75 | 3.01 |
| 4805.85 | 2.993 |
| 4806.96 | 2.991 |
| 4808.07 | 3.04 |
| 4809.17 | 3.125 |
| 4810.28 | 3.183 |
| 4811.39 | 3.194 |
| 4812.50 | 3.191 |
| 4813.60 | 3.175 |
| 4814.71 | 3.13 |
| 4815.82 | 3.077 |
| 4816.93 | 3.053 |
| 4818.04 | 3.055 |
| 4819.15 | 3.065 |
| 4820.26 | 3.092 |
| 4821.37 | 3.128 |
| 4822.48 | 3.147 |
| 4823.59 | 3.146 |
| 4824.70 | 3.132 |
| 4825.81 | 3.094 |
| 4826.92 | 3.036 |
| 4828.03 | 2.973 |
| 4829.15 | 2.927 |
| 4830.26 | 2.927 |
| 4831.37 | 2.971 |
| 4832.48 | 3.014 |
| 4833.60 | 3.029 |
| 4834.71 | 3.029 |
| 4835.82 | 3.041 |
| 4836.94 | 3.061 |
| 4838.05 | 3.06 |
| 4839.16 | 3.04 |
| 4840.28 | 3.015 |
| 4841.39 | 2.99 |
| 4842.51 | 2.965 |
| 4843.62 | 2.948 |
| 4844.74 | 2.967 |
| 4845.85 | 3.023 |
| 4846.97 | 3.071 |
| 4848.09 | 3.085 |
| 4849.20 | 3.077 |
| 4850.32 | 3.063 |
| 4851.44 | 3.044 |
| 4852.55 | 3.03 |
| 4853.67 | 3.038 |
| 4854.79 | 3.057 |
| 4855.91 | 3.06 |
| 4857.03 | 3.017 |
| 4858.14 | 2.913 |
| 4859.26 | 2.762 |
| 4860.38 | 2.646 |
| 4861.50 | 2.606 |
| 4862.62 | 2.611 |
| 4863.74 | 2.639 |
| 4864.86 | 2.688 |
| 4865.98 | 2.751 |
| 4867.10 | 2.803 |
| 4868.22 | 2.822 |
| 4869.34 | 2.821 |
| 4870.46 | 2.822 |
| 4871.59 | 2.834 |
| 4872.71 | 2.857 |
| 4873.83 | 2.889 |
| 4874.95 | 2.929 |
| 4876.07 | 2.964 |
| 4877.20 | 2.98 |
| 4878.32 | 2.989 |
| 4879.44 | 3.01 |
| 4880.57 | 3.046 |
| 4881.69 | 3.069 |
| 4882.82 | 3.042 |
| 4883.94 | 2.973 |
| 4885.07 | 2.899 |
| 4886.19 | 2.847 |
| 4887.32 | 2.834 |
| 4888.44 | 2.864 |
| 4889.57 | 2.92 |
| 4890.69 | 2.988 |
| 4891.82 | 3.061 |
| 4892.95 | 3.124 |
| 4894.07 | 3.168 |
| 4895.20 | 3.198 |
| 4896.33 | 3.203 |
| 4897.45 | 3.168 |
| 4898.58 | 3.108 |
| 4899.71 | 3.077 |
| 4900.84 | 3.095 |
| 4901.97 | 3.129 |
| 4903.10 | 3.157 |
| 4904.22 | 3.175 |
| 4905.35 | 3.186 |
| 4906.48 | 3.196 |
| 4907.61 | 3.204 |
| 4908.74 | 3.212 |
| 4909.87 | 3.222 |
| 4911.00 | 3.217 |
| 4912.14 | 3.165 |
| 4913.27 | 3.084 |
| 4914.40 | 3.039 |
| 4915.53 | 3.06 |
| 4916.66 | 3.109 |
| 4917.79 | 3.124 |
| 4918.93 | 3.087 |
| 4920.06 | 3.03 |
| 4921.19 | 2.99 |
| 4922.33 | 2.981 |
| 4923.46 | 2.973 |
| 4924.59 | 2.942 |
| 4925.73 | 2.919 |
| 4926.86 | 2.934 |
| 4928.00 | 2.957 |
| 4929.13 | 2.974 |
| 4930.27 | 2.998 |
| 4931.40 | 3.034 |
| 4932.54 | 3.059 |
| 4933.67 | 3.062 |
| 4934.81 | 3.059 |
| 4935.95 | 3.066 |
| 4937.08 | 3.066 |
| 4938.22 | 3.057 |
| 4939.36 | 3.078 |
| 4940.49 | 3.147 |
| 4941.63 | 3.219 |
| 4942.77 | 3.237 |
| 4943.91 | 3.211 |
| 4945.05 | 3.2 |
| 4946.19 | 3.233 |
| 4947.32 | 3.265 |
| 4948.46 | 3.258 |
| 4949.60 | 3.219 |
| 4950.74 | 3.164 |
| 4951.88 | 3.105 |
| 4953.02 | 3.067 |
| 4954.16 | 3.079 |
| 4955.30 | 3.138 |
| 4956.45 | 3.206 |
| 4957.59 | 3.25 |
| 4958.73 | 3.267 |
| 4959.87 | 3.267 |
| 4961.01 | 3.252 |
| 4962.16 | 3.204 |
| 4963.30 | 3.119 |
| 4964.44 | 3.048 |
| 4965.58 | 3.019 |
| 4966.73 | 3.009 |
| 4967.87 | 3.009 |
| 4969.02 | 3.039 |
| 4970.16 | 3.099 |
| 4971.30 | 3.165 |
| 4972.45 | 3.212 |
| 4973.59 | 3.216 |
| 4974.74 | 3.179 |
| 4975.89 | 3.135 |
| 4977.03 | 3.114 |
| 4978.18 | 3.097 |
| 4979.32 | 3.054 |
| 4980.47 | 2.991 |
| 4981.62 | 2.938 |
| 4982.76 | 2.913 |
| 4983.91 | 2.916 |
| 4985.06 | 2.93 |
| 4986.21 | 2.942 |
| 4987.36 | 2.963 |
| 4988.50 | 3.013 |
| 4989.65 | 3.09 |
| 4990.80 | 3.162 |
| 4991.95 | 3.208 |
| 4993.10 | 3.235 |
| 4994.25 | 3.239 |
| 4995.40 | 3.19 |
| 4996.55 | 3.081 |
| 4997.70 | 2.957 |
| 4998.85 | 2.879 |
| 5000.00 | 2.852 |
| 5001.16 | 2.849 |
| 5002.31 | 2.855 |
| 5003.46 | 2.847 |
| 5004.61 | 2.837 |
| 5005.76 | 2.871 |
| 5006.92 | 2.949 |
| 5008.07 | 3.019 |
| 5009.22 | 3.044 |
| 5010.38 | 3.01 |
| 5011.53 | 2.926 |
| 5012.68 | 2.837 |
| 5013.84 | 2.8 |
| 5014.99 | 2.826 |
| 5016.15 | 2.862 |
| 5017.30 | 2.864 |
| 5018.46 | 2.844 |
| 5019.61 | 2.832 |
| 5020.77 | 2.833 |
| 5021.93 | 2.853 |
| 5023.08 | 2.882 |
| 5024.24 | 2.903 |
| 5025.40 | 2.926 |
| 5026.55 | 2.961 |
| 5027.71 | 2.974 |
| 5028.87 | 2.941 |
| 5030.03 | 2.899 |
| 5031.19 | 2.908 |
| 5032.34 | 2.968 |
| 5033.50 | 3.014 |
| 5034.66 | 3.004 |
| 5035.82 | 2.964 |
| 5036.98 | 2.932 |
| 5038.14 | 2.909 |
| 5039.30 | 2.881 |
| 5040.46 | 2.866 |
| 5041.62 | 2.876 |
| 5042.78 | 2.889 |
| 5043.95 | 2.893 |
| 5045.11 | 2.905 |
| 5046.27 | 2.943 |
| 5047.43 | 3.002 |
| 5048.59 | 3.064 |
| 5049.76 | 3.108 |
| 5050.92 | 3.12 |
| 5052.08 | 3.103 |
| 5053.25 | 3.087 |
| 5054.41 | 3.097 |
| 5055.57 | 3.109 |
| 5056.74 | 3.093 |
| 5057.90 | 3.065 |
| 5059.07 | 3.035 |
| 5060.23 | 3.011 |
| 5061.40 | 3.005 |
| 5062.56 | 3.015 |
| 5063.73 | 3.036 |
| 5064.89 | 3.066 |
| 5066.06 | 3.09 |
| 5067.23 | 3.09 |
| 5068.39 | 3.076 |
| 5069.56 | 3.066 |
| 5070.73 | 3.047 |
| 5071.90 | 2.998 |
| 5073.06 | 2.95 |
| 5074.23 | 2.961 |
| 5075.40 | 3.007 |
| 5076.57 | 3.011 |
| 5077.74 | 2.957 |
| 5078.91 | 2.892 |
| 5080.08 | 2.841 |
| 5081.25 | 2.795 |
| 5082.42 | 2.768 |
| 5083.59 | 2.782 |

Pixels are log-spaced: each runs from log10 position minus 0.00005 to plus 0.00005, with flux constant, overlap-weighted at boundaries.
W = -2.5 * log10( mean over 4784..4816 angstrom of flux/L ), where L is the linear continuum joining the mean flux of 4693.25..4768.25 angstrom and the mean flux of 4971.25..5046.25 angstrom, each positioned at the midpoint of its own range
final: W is -0.05 mag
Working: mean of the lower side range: 2.98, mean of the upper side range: 2.97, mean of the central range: 3.11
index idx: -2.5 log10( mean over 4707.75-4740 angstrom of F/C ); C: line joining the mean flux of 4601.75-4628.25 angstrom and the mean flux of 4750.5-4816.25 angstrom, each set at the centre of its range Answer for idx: 0.048 mag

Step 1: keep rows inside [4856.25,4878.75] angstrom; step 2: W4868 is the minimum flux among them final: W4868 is 2.606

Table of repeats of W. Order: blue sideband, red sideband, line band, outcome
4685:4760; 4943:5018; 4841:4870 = 0.04 mag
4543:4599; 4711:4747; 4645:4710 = 0.02 mag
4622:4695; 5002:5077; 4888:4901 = -0.04 mag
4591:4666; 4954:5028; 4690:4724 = 0.05 mag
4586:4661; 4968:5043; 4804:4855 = -0.02 mag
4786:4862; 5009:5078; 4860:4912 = 0.02 mag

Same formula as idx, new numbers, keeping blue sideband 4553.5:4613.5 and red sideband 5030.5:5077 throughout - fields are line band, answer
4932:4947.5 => -0.050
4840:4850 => -0.011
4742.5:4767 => -0.044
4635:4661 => -0.010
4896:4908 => -0.057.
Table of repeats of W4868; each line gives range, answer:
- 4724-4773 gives 2.818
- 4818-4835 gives 2.927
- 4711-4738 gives 2.783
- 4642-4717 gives 2.79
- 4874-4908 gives 2.834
